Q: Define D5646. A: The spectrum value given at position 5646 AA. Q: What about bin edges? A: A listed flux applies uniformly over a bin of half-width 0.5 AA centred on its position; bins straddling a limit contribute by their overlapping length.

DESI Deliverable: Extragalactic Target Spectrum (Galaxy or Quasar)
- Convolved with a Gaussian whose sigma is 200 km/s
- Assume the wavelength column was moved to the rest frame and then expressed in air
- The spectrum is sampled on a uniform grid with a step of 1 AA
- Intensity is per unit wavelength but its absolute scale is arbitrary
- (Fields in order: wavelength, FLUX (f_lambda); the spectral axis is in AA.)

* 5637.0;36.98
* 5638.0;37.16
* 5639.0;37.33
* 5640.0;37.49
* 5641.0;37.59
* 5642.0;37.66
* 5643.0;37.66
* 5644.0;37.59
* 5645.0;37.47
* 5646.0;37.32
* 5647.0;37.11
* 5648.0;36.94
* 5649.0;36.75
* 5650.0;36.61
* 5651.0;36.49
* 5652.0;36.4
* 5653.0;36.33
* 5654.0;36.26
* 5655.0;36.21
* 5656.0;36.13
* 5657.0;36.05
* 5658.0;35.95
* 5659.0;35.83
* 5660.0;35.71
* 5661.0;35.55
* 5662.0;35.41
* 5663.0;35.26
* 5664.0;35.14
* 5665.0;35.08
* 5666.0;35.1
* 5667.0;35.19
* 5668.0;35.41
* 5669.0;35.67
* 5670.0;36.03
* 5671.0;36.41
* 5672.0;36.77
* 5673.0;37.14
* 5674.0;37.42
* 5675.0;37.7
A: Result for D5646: 37.32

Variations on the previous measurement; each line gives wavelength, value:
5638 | 37.16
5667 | 35.19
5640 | 37.49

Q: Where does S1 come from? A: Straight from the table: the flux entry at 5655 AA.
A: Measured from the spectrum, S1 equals 36.21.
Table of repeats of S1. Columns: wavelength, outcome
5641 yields 37.59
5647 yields 37.11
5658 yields 35.95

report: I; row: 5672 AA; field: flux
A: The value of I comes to 36.77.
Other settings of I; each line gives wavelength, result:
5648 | 36.94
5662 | 35.41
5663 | 35.26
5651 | 36.49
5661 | 35.55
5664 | 35.14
